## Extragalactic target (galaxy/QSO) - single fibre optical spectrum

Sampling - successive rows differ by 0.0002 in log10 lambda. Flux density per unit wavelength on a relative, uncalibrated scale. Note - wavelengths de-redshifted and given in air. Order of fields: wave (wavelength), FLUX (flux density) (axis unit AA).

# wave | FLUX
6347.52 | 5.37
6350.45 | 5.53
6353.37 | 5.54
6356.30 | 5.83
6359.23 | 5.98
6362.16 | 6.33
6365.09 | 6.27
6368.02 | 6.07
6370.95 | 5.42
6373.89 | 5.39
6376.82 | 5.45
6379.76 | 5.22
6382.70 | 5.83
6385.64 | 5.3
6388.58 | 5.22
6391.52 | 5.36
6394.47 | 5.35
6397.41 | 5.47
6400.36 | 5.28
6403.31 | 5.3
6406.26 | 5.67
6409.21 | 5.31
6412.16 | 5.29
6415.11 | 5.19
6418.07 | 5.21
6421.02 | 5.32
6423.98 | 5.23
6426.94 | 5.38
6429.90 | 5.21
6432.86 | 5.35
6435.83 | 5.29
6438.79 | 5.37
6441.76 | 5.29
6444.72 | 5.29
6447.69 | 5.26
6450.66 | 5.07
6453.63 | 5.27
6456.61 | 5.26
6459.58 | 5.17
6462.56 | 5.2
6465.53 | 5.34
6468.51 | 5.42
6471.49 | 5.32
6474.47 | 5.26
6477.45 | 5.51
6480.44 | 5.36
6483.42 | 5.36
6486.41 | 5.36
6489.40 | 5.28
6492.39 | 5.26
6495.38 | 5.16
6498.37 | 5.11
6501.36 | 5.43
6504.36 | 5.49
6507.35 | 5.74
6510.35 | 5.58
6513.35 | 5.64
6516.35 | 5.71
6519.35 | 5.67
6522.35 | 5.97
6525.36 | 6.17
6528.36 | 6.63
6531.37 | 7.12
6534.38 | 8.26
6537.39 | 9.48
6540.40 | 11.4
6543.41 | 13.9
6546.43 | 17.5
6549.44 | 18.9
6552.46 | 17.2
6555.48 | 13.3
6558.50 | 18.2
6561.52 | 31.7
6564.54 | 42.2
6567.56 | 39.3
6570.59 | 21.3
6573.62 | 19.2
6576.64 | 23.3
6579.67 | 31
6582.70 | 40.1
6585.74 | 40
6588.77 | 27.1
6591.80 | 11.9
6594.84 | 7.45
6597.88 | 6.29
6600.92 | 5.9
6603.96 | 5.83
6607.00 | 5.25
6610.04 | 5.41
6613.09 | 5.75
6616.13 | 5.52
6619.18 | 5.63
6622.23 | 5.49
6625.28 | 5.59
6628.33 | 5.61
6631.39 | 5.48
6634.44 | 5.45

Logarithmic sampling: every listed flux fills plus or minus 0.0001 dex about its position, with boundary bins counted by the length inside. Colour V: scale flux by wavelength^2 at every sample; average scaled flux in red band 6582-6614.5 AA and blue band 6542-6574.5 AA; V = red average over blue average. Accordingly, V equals 0.61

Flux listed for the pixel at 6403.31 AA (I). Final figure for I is 5.3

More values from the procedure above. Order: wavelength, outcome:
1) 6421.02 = 5.32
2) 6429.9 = 5.21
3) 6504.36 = 5.49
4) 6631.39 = 5.48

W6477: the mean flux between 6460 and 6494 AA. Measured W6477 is 5.33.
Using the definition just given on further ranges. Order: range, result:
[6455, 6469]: 5.27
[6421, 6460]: 5.27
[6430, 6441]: 5.32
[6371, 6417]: 5.37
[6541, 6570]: 23.1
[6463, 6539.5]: 5.9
